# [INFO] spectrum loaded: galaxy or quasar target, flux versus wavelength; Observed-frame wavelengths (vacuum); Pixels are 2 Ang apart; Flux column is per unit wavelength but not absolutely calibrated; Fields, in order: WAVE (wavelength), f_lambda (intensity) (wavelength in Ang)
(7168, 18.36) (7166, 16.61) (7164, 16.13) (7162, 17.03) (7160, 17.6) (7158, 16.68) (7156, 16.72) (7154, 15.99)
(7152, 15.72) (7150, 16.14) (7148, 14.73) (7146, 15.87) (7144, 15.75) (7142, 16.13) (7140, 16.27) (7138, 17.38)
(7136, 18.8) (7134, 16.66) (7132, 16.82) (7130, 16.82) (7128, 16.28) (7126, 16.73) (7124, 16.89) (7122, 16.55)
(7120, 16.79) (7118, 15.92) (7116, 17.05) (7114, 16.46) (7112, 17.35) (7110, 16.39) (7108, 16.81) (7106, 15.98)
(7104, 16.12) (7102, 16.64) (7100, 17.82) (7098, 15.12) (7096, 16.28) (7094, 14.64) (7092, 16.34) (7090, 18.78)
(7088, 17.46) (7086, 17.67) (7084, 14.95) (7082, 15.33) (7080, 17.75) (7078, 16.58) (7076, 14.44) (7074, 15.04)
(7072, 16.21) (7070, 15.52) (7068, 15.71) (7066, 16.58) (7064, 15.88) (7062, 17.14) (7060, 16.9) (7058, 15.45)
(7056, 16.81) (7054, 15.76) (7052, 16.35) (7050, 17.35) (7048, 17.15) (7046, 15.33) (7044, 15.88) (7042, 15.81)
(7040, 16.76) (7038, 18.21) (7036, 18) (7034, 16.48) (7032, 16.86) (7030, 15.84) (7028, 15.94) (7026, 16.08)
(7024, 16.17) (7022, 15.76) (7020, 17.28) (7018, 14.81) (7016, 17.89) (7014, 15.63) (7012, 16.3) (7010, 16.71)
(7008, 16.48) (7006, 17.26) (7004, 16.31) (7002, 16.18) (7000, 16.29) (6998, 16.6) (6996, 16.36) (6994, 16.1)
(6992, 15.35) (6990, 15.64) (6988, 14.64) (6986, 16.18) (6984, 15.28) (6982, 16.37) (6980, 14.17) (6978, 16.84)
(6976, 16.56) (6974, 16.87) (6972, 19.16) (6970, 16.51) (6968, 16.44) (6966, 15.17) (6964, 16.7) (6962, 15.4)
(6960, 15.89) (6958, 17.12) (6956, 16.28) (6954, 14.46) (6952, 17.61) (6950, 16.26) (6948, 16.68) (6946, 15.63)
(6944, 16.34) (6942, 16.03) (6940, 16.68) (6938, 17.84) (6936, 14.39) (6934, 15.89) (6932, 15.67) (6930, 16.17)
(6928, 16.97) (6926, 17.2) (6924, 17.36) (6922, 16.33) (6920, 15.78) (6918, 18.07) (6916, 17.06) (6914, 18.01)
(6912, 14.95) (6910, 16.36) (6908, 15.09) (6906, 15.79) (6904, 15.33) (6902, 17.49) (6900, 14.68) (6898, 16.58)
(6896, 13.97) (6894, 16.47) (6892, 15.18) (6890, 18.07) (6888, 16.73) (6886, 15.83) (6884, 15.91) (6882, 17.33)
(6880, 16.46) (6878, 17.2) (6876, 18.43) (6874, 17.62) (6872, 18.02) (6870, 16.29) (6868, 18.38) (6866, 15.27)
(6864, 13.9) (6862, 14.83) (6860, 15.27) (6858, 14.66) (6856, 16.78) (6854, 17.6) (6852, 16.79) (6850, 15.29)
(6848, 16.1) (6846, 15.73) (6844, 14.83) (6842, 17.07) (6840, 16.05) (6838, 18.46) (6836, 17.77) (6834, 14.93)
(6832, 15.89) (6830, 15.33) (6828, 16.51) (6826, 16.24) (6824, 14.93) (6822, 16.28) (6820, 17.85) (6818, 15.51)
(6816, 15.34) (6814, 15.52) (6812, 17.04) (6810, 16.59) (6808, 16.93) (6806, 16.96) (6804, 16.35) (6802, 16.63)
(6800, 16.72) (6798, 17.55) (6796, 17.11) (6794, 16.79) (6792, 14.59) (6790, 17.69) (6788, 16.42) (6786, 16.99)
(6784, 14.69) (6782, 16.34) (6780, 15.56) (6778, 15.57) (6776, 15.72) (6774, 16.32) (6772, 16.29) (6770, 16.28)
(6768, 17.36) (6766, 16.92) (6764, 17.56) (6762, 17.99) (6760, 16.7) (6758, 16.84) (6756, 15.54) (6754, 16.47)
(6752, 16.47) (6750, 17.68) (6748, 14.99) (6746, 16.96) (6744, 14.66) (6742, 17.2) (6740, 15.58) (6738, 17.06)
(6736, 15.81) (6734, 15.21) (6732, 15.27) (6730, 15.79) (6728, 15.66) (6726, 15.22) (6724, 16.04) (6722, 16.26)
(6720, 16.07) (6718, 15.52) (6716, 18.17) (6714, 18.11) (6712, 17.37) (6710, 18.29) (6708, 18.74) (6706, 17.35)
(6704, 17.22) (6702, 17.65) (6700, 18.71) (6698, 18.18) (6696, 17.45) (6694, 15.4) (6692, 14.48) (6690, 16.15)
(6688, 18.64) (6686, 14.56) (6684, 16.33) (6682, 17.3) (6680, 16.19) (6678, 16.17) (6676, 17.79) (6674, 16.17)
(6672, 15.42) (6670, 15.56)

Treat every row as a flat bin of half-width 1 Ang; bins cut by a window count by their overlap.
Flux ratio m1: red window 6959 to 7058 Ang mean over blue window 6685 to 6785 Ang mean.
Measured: 1.0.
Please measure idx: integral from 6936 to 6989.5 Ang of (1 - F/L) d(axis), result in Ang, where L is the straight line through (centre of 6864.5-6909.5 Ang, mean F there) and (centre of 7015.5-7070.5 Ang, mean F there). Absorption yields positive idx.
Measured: 0.6 Ang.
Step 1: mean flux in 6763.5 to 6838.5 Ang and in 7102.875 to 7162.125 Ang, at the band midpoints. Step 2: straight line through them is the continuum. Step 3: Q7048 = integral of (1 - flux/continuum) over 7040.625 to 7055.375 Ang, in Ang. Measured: 0.22 Ang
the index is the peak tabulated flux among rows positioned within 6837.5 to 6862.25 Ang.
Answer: 18.46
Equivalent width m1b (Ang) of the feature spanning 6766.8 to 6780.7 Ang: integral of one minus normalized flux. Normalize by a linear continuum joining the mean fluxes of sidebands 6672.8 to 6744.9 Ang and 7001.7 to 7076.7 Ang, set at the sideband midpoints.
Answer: 0.3 Ang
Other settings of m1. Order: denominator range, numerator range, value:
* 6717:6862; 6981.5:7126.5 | 1.01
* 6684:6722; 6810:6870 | 0.94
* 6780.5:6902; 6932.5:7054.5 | 1.00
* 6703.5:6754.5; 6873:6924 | 1.00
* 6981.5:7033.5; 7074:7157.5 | 1.02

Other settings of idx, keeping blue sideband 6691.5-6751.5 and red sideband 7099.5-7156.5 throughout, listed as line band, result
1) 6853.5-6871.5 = 0.7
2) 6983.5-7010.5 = 0.7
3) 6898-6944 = 0.7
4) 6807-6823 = 0.2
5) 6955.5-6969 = 0.3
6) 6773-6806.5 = 0.5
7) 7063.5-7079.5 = 0.7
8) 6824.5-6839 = 0.2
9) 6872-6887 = -0.4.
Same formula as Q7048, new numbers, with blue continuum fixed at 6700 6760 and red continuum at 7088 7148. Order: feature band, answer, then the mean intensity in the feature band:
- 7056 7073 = 0.4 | 16.2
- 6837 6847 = 0.1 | 16.4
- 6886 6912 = 1.0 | 15.9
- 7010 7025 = 0.3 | 16.3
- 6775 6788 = 0.6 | 15.9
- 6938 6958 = 0.3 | 16.3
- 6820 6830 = 0.3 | 16.1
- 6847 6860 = 0.3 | 16.1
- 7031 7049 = -0.2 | 16.7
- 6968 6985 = 0.1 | 16.5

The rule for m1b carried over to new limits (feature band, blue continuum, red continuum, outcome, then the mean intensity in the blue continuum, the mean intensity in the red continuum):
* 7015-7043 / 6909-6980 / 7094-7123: -0.19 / 16.4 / 16.5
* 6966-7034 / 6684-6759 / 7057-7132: 0.75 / 16.6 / 16.4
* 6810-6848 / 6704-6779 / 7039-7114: 0.65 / 16.5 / 16.3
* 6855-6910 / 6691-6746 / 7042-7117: 0.95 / 16.6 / 16.3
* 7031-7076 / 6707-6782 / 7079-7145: 0.62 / 16.5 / 16.6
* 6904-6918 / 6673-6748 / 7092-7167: 0.22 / 16.6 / 16.5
